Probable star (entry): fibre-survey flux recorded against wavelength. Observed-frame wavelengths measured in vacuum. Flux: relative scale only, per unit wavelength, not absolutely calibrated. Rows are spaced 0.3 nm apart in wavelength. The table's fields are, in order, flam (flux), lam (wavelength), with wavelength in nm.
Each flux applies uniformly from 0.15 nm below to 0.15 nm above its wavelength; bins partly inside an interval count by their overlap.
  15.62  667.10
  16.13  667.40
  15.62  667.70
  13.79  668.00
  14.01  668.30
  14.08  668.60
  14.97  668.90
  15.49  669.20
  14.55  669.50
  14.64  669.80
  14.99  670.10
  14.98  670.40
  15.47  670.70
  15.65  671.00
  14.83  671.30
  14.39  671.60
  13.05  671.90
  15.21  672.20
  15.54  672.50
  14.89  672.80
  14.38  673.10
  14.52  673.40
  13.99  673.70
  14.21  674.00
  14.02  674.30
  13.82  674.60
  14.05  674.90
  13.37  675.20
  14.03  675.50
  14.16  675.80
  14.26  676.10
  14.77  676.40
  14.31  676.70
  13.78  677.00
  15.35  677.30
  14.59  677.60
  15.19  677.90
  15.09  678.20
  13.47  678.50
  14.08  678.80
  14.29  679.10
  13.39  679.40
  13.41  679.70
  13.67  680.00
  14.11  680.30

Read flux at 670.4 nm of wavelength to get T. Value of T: 14.98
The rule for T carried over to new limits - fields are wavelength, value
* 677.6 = 14.59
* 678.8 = 14.08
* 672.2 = 15.21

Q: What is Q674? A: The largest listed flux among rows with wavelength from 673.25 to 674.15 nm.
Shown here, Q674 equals 14.52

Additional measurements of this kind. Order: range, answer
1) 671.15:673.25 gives 15.54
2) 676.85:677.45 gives 15.35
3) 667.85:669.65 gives 15.49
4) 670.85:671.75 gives 15.65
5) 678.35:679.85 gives 14.29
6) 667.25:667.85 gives 16.13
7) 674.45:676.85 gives 14.77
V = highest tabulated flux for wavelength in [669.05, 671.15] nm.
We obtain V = 15.65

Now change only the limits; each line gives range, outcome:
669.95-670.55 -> 14.99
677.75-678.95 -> 15.19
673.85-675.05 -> 14.21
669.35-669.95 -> 14.64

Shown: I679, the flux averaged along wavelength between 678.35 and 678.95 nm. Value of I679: 13.8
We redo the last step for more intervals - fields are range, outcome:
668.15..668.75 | 14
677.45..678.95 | 14.5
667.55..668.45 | 14.5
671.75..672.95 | 14.7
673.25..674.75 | 14.1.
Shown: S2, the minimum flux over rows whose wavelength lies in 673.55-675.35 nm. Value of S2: 13.37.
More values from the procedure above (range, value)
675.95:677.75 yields 13.78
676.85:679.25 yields 13.47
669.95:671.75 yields 14.39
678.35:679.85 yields 13.39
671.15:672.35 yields 13.05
